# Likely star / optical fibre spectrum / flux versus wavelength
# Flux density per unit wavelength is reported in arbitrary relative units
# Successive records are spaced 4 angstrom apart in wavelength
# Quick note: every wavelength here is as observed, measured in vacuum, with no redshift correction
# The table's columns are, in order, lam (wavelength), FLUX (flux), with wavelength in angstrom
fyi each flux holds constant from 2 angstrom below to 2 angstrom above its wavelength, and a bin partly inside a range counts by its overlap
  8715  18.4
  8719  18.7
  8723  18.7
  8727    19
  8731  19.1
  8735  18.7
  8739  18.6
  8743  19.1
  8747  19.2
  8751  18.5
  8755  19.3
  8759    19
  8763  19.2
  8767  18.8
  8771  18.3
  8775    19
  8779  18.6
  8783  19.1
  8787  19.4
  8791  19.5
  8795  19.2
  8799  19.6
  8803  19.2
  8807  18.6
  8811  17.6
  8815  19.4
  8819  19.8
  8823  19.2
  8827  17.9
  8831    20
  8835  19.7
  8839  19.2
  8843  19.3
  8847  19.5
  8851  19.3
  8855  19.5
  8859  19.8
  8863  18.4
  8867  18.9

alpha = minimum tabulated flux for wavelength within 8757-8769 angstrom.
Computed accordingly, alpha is 18.8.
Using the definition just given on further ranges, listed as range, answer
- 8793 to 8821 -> 17.6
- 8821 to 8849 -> 17.9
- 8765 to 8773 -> 18.3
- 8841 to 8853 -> 19.3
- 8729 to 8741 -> 18.6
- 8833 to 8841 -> 19.2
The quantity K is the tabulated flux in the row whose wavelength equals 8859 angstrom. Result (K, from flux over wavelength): 19.8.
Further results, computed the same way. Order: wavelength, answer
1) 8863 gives 18.4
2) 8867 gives 18.9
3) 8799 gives 19.6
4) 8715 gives 18.4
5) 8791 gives 19.5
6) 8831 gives 20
